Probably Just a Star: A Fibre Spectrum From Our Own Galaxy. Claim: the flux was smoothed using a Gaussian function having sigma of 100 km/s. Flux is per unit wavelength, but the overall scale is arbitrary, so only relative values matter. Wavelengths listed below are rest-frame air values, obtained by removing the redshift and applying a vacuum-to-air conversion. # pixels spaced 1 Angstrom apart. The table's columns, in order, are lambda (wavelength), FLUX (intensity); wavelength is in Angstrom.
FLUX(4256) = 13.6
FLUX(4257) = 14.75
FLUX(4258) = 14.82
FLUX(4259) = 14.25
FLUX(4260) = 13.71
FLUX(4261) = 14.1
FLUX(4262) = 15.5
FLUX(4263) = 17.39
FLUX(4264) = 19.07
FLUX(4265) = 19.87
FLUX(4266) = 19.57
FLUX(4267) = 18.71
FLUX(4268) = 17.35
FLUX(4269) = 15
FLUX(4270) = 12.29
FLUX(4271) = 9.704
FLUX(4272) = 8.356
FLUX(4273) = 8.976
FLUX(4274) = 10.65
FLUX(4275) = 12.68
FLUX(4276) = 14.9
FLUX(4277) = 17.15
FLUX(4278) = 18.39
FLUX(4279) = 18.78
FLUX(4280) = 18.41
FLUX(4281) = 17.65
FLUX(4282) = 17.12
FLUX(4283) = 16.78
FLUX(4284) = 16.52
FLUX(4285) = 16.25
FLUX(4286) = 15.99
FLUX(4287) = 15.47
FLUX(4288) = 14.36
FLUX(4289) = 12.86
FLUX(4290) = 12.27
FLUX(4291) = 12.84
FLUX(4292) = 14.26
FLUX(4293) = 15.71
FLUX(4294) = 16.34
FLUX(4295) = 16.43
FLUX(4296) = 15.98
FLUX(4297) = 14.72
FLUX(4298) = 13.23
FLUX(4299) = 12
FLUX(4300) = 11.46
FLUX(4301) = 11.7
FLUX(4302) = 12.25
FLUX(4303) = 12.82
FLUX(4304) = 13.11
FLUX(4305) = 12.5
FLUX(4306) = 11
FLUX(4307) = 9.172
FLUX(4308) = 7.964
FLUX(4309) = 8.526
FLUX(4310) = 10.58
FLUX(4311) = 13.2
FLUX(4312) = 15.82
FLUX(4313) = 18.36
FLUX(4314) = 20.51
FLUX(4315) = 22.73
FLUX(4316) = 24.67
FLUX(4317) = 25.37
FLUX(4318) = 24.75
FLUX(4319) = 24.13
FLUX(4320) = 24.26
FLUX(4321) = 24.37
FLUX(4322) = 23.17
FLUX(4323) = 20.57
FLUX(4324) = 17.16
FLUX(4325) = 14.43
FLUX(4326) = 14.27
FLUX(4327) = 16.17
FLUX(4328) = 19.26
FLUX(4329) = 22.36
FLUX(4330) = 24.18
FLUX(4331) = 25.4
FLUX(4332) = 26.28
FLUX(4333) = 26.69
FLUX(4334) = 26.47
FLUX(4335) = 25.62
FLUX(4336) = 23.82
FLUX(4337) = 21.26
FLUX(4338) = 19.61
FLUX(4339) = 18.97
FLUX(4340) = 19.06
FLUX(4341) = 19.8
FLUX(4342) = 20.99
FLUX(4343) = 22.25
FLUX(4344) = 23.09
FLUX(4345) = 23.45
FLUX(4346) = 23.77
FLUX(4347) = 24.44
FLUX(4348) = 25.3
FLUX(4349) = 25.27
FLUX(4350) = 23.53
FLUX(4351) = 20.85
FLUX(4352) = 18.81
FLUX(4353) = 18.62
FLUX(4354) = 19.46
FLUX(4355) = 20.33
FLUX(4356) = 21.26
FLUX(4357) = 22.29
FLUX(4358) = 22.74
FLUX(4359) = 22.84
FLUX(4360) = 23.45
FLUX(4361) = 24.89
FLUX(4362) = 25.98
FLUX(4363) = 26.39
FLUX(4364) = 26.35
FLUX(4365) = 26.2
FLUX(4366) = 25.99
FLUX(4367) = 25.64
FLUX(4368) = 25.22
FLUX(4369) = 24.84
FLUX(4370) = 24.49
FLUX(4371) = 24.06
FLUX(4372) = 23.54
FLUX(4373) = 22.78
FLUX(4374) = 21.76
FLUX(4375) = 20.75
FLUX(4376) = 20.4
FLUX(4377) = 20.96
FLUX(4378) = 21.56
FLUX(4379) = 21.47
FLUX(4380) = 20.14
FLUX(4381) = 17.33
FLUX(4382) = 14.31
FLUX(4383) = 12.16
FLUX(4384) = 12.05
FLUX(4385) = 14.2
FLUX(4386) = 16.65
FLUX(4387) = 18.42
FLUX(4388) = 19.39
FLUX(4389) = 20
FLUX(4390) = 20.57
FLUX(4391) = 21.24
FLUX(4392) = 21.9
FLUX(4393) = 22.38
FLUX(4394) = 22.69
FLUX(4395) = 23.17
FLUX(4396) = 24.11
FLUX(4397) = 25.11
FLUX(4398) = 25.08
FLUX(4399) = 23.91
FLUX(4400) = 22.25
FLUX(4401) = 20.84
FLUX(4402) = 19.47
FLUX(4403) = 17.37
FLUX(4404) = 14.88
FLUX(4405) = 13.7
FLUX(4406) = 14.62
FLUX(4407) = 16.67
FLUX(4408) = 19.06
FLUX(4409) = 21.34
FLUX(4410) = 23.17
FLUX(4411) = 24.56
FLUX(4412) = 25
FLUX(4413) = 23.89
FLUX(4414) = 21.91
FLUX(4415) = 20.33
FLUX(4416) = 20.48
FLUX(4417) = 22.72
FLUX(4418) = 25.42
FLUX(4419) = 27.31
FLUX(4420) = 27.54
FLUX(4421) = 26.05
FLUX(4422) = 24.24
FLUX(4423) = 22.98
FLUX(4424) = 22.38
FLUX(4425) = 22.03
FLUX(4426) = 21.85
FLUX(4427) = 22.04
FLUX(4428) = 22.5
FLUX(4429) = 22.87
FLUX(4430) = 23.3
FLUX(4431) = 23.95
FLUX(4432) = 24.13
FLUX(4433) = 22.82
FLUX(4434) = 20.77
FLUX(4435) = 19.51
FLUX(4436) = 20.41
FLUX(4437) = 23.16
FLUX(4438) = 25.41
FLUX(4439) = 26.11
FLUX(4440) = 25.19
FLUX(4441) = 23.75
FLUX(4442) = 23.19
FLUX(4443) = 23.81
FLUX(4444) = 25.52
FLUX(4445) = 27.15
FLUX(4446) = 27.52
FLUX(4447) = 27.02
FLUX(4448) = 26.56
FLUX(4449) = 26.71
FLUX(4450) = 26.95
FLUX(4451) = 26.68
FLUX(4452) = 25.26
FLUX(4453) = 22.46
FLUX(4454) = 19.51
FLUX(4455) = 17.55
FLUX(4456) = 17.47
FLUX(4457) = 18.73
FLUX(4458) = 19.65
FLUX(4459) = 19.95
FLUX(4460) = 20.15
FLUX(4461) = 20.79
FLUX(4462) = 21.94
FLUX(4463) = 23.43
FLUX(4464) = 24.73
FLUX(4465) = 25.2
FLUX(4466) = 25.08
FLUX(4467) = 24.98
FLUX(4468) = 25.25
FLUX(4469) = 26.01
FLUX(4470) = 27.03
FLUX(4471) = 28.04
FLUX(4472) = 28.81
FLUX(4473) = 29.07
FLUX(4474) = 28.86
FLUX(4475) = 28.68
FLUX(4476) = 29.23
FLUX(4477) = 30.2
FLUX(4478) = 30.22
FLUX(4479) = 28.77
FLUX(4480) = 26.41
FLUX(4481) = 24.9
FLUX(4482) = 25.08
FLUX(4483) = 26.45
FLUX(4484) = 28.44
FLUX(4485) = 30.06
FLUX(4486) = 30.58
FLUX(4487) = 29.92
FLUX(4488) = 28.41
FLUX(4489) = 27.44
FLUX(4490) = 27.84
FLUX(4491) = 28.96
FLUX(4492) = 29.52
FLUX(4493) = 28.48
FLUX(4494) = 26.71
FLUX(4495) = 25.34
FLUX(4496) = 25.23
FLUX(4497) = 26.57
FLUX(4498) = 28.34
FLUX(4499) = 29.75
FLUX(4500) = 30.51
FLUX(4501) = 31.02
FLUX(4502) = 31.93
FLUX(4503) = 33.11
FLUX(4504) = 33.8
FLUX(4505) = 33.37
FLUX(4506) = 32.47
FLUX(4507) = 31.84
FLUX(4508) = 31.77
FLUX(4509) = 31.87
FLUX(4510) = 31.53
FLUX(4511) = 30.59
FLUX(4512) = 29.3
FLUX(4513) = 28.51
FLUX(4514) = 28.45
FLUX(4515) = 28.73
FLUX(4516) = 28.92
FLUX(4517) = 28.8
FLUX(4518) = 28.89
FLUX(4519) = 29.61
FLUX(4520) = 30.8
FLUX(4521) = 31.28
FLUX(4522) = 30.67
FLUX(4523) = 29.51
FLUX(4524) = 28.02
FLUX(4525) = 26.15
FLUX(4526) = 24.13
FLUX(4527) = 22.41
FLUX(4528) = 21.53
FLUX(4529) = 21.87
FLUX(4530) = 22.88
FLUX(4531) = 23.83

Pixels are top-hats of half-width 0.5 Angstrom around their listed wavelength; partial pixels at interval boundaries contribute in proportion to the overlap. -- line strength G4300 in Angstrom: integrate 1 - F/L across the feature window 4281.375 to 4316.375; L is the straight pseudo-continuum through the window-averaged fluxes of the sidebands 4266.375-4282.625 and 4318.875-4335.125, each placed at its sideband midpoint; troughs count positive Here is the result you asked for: 6.96 Angstrom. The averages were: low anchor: 14.8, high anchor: 21.9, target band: 14.4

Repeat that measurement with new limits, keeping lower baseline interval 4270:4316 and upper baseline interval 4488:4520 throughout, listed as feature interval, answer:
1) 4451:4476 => 2.69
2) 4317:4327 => -2.74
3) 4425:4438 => 1.05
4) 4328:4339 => -4.18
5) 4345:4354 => -2.01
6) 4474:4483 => -0.04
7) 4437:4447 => -0.06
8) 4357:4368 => -3.19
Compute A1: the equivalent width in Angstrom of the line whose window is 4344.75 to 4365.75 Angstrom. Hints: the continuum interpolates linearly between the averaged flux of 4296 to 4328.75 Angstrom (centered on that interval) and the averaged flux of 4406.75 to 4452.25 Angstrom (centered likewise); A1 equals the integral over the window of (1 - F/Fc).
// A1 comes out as -4.5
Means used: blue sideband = 16.4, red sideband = 23.8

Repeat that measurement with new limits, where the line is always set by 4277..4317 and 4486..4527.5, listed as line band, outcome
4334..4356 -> -4.42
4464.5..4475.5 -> -0.08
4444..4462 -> 1.82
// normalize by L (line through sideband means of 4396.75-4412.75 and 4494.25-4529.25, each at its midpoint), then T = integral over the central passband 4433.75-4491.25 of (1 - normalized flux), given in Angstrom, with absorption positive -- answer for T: -0.40 Angstrom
